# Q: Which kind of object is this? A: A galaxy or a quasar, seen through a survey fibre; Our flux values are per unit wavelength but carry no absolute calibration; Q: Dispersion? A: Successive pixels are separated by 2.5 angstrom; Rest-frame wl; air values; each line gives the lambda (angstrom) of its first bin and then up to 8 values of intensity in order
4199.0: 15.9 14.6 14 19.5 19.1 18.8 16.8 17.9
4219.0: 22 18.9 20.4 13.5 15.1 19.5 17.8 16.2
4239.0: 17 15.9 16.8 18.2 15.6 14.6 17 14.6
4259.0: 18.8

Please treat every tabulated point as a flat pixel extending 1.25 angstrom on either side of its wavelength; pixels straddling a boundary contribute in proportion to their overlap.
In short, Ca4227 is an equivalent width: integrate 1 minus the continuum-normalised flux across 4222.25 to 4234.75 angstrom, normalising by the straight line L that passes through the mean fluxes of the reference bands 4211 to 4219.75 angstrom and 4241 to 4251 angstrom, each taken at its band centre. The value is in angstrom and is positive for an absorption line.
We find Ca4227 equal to 0.3 angstrom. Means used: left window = 18.7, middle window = 17.3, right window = 16.5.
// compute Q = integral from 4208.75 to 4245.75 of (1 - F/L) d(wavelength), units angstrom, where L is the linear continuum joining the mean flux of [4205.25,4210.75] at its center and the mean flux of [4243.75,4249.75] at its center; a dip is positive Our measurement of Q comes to 0.92 angstrom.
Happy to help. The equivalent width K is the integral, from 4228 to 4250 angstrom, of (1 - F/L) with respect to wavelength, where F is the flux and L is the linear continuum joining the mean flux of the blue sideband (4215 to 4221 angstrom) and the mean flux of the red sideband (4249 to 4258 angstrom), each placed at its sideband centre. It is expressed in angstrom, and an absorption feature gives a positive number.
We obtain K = 0.3 angstrom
